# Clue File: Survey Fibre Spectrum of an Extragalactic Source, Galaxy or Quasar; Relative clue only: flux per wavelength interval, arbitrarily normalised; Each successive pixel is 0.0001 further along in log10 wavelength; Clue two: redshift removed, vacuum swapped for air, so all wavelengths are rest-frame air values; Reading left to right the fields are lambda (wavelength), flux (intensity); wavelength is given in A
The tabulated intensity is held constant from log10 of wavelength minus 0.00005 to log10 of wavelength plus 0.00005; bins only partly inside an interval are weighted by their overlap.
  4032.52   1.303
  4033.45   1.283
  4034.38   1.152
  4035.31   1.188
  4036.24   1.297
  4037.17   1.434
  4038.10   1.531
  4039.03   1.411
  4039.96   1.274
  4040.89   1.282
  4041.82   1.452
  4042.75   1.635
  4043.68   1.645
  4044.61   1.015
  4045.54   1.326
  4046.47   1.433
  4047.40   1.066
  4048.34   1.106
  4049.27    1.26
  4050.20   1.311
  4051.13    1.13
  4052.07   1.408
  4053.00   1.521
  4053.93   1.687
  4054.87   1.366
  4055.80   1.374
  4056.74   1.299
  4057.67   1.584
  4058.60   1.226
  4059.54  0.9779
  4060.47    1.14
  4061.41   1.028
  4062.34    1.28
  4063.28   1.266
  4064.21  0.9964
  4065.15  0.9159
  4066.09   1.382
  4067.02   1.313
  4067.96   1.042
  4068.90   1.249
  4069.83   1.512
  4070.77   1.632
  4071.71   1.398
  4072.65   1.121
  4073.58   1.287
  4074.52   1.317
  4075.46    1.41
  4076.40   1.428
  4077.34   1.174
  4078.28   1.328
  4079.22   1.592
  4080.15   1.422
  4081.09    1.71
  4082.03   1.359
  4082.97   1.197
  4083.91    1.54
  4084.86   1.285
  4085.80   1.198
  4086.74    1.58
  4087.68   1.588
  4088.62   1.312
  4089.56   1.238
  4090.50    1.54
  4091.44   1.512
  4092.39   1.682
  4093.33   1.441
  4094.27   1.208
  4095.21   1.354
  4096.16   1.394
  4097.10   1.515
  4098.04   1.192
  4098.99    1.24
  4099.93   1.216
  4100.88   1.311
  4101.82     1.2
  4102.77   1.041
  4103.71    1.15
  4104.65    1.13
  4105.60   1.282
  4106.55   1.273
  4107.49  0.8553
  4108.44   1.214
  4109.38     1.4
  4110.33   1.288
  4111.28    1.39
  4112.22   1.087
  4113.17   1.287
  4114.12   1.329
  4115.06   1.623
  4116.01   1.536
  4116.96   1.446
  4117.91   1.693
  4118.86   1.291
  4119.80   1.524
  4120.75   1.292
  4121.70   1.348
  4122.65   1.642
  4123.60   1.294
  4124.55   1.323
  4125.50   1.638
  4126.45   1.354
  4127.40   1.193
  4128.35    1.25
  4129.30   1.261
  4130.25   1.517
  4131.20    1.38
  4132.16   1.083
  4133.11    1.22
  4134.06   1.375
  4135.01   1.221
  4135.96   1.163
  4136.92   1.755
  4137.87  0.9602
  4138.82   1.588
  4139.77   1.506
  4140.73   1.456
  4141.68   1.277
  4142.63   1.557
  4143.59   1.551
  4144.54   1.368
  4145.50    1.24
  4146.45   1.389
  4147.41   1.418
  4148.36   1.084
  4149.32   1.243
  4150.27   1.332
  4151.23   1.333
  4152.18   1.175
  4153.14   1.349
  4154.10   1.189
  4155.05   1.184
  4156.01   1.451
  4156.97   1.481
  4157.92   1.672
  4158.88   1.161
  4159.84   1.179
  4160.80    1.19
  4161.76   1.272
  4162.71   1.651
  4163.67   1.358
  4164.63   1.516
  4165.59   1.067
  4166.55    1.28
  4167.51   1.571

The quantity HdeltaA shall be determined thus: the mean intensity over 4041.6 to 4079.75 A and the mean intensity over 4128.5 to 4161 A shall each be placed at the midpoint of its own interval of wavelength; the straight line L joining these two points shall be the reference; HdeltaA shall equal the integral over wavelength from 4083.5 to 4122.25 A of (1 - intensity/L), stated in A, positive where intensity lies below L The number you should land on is -0.6 A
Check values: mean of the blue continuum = 1.31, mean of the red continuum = 1.33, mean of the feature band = 1.34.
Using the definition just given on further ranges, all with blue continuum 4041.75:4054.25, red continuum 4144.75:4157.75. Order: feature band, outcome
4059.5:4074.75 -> 1.3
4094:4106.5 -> 0.7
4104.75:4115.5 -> 0.5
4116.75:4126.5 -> -0.9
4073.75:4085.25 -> -0.5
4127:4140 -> 0.0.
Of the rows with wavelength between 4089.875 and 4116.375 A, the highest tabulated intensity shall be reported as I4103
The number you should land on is 1.682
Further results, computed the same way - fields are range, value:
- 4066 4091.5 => 1.71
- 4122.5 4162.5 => 1.755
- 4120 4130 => 1.642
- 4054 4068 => 1.584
